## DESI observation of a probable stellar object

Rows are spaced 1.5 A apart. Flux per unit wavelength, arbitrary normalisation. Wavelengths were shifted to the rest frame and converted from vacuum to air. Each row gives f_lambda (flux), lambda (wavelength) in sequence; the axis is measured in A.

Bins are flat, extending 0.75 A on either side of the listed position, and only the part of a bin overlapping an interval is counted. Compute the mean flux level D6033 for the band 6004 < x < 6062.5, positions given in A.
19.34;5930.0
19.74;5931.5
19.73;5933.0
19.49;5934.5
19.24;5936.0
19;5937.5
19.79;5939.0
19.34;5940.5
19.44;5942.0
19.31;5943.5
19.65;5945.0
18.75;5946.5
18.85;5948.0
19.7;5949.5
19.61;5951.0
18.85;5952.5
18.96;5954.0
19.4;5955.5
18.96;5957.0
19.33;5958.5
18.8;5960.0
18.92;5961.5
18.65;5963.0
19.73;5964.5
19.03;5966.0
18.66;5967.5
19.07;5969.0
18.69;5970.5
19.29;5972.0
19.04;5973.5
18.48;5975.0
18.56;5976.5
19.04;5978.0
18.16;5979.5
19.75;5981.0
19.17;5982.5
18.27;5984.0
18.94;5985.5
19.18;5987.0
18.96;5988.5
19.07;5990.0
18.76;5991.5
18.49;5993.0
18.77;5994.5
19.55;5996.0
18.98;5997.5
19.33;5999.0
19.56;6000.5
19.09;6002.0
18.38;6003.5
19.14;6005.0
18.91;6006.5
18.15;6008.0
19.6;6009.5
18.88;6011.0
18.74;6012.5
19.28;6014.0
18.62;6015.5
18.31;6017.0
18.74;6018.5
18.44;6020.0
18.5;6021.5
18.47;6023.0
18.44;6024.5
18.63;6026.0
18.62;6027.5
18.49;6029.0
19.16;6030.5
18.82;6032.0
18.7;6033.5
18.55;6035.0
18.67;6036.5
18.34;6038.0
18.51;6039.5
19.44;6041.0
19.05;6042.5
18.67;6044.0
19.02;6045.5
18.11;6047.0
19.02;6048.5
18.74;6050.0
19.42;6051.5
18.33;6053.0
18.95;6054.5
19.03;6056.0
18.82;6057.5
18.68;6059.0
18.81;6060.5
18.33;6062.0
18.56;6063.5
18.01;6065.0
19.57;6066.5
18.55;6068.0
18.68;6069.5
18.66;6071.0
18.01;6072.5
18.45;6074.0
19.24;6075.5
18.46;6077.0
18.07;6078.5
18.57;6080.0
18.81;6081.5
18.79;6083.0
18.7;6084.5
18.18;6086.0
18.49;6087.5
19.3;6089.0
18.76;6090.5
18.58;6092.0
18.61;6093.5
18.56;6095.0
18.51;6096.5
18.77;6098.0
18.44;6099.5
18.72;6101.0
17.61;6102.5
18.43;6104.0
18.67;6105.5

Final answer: 18.7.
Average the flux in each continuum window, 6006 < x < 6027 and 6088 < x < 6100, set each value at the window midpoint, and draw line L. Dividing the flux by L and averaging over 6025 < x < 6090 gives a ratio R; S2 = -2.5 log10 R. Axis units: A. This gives 0.00 mag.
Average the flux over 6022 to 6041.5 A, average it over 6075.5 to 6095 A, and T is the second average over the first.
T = 1.0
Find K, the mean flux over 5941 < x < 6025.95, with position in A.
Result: 19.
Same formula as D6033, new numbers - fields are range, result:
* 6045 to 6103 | 18.6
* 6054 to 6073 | 18.7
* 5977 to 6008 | 19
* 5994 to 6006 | 19.1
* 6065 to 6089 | 18.6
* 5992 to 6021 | 18.9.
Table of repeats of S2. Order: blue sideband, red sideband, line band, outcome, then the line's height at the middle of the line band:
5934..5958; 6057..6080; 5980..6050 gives 0.00 mag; 18.9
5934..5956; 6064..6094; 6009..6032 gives 0.01 mag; 18.9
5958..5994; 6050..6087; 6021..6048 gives 0.00 mag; 18.7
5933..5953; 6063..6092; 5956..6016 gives 0.01 mag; 19.1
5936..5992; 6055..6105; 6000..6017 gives 0.00 mag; 18.9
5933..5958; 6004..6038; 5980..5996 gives 0.00 mag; 19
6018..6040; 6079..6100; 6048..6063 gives -0.01 mag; 18.6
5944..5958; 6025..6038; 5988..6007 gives -0.01 mag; 18.9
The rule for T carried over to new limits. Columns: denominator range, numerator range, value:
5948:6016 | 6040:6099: 0.98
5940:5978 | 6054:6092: 0.98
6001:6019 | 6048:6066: 0.99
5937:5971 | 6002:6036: 0.98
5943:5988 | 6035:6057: 0.99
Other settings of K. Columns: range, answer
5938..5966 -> 19.2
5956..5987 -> 18.9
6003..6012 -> 18.9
